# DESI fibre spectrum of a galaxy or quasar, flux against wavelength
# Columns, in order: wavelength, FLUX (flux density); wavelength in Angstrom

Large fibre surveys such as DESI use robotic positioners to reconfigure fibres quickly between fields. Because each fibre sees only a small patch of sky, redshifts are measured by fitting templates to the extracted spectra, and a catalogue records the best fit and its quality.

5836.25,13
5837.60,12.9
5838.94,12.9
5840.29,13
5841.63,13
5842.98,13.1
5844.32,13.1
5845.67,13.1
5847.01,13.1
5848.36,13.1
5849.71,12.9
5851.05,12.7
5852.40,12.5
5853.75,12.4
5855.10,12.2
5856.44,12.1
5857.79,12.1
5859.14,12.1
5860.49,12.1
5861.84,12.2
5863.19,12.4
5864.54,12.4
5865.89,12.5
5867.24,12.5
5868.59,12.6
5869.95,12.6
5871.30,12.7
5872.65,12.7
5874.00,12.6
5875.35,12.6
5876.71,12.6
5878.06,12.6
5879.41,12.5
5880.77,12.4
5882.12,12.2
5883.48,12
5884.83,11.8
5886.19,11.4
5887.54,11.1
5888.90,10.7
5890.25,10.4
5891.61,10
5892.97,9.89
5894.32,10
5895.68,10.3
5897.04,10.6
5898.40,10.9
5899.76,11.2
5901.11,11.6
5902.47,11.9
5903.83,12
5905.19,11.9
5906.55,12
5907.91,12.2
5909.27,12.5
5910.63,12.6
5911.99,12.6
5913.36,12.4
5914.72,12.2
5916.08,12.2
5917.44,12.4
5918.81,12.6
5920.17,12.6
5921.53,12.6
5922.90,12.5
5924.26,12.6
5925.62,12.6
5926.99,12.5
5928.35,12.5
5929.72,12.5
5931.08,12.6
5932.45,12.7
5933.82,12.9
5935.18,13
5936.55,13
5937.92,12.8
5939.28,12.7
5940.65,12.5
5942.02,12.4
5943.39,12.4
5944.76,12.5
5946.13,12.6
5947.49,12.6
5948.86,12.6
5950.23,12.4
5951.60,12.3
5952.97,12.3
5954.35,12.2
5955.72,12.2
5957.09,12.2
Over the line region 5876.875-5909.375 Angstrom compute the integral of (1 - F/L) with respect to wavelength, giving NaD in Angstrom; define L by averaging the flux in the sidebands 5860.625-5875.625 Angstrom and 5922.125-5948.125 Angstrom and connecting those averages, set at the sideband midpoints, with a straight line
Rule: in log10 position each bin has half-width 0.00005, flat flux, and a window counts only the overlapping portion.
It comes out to 2.9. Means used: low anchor 12.5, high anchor 12.6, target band 11.4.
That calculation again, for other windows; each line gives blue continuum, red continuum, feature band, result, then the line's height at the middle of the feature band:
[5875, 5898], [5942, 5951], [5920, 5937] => -0.7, 12.2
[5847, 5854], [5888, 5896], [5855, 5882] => -1.8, 11.7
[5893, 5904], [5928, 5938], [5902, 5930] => -1.2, 11.9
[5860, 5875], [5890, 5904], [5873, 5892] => -0.3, 11.6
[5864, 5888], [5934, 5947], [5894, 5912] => 1.3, 12.5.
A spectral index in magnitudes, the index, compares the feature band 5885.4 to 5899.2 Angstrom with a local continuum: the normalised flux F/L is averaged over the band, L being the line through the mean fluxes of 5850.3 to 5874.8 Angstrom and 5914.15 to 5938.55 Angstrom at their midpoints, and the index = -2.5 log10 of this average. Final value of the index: 0.19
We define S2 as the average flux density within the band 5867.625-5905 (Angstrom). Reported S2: 11.6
